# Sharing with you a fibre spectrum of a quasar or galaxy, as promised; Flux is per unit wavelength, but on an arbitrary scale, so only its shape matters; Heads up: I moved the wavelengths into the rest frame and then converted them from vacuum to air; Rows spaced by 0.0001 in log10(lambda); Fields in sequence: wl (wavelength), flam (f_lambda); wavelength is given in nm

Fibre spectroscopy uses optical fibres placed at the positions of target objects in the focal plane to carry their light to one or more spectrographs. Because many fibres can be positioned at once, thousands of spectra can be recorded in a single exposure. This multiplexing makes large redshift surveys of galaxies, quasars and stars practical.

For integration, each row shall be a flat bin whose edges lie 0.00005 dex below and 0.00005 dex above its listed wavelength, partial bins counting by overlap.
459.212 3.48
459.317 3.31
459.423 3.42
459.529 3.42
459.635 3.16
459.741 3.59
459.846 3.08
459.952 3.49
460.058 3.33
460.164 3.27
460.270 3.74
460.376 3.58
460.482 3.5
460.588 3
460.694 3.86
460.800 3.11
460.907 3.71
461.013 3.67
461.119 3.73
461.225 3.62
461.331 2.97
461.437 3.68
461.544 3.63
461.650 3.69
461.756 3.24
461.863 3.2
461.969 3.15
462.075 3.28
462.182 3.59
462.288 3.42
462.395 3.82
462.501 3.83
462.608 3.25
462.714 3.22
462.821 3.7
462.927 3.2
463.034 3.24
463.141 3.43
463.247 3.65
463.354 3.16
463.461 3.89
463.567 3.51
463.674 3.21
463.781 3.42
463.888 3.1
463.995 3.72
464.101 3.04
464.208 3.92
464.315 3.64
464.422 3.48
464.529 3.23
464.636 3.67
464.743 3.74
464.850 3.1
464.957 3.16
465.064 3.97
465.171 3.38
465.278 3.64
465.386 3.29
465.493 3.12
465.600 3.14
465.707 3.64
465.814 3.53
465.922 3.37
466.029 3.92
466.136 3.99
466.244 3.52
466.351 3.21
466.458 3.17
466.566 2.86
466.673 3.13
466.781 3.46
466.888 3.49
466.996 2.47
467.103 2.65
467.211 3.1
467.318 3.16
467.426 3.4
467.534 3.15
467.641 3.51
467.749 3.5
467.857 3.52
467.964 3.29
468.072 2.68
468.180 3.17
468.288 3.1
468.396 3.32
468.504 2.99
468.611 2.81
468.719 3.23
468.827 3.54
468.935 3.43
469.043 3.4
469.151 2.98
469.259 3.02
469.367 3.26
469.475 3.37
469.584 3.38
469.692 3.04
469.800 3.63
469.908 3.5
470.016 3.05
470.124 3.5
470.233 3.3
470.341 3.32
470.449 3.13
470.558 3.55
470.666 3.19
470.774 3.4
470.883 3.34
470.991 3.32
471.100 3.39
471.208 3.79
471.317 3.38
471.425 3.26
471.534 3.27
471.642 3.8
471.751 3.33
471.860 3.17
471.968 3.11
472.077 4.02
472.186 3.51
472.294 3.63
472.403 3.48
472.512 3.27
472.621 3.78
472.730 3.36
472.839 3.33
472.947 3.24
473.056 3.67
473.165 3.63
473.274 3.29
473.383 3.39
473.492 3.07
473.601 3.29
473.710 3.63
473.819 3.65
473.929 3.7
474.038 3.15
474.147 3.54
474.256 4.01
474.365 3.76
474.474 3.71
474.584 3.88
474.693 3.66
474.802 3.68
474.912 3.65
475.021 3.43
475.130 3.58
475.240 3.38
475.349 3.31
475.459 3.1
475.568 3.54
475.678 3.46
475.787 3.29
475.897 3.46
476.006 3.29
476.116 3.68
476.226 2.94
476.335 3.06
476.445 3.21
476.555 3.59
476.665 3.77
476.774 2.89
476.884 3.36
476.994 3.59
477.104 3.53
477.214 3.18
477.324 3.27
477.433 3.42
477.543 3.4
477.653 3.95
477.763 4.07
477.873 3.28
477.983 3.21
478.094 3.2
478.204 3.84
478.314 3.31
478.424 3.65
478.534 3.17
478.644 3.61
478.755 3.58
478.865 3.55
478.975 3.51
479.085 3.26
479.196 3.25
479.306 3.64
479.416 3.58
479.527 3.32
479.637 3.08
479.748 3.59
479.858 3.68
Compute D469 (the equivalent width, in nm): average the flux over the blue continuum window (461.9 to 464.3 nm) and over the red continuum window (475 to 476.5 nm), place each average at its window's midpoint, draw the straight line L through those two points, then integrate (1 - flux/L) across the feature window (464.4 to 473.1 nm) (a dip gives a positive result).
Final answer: 0.14 nm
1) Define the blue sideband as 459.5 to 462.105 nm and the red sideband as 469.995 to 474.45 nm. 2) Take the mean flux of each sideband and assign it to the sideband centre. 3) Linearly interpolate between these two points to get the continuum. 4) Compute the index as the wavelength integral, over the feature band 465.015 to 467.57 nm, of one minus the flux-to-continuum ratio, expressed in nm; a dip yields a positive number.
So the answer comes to 0.084 nm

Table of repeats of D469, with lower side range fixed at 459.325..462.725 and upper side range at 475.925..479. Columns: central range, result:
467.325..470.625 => 0.165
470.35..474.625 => -0.041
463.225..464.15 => 0.011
